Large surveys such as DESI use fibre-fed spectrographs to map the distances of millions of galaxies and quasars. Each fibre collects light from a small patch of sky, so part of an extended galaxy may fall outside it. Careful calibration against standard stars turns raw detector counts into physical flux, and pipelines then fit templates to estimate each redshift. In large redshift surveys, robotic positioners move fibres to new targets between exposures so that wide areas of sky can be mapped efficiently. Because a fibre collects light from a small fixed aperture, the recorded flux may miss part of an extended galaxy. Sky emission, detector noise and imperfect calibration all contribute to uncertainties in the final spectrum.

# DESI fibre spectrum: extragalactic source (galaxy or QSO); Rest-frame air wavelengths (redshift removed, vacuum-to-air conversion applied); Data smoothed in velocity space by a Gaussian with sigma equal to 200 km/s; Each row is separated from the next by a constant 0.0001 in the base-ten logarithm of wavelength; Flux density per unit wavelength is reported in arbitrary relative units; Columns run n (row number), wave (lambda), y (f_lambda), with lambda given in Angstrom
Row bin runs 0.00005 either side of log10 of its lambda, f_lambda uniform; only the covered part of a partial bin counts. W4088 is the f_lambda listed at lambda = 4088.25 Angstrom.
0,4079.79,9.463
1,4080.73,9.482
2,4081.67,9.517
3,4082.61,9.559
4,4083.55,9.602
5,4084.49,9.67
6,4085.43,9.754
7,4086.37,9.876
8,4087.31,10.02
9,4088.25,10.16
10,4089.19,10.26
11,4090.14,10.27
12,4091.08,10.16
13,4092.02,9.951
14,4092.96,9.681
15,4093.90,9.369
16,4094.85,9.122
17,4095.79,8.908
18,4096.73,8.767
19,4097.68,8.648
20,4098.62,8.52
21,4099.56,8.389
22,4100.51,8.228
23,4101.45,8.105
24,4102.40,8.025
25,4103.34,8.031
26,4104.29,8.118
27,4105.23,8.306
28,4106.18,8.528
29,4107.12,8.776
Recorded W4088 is 10.16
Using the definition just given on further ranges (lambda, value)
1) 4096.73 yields 8.767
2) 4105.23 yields 8.306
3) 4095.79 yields 8.908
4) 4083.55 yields 9.602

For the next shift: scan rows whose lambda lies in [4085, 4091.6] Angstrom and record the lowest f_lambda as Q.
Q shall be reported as 9.754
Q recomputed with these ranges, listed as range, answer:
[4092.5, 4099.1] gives 8.52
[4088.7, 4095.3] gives 9.122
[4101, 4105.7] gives 8.025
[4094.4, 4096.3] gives 8.908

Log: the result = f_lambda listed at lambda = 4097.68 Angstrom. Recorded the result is 8.648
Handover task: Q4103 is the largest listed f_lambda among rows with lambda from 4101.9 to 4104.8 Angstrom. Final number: 8.118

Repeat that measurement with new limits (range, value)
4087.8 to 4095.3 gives 10.27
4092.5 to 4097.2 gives 9.681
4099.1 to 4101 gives 8.389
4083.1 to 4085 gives 9.67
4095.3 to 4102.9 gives 8.908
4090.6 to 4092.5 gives 10.16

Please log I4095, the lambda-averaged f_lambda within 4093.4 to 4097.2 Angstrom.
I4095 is 9.05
